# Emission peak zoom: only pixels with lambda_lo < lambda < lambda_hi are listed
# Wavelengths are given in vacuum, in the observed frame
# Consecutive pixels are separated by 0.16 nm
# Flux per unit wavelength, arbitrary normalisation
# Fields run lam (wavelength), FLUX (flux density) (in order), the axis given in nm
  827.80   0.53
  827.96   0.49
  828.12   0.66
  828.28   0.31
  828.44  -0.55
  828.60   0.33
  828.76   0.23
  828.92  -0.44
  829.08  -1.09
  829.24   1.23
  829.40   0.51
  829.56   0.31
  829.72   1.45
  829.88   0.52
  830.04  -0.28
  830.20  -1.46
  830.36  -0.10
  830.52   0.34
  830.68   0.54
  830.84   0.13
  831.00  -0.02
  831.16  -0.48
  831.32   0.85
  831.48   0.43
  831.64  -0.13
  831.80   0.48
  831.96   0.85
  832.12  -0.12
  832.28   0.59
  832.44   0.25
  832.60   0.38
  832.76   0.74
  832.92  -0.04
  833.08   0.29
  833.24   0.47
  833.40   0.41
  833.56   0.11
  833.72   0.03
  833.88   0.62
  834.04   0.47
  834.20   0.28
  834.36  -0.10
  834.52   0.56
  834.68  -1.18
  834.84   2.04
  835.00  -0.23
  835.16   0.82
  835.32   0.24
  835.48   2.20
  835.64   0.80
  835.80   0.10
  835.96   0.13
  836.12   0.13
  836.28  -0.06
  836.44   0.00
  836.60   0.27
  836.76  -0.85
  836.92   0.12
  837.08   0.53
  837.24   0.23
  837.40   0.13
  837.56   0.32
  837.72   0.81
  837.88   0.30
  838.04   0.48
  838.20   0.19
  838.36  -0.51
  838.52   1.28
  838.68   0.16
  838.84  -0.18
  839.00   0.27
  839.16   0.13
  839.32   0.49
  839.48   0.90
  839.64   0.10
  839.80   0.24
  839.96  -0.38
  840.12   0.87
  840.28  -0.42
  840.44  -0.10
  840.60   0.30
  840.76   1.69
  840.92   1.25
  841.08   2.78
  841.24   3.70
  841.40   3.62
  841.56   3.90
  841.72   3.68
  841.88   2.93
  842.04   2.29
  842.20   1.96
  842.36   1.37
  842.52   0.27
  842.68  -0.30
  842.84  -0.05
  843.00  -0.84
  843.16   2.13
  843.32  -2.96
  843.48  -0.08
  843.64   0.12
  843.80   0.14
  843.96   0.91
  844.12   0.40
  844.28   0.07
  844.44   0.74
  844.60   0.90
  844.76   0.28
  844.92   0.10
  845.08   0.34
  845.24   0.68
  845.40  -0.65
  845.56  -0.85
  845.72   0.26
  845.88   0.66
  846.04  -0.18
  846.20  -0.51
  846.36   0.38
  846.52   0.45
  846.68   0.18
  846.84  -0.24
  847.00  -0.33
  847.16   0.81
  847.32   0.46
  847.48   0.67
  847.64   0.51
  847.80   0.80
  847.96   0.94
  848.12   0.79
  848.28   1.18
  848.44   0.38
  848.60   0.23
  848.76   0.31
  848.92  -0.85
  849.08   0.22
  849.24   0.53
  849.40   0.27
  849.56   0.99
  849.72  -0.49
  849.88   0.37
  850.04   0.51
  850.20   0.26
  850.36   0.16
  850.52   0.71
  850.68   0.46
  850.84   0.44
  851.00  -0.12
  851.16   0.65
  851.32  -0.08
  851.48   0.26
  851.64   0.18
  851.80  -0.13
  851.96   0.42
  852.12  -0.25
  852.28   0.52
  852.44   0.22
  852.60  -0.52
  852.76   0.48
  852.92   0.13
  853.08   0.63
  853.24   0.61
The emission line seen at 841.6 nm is [O II]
